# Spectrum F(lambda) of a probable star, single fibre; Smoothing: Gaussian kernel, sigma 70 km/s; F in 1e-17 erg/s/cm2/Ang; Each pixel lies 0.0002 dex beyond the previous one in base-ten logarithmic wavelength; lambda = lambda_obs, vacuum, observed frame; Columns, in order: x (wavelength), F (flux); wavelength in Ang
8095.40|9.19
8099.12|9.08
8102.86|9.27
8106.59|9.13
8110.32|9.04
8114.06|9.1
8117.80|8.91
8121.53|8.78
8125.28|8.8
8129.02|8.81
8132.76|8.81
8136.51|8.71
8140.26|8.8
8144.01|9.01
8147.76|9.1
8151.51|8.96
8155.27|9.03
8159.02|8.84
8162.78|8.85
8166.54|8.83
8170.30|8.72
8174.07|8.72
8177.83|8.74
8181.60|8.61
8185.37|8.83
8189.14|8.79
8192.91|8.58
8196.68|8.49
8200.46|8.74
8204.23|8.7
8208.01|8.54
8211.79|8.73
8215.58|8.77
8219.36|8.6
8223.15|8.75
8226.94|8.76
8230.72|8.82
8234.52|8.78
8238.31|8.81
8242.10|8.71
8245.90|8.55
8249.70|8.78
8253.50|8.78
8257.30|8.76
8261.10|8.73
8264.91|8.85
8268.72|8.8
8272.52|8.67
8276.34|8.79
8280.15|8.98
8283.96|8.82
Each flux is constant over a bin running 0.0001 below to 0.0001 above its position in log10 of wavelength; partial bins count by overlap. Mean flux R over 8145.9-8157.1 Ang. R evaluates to 9.03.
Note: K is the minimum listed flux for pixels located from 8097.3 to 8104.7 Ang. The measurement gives 9.08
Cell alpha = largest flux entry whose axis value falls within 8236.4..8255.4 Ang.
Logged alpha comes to 8.81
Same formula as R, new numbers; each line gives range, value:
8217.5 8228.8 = 8.7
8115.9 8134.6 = 8.82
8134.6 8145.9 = 8.84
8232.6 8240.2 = 8.79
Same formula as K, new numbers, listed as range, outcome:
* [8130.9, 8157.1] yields 8.71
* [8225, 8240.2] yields 8.76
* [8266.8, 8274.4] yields 8.67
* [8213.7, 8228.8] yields 8.6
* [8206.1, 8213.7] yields 8.54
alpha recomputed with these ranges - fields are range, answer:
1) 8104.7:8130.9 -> 9.13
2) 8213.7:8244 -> 8.82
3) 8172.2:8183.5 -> 8.74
